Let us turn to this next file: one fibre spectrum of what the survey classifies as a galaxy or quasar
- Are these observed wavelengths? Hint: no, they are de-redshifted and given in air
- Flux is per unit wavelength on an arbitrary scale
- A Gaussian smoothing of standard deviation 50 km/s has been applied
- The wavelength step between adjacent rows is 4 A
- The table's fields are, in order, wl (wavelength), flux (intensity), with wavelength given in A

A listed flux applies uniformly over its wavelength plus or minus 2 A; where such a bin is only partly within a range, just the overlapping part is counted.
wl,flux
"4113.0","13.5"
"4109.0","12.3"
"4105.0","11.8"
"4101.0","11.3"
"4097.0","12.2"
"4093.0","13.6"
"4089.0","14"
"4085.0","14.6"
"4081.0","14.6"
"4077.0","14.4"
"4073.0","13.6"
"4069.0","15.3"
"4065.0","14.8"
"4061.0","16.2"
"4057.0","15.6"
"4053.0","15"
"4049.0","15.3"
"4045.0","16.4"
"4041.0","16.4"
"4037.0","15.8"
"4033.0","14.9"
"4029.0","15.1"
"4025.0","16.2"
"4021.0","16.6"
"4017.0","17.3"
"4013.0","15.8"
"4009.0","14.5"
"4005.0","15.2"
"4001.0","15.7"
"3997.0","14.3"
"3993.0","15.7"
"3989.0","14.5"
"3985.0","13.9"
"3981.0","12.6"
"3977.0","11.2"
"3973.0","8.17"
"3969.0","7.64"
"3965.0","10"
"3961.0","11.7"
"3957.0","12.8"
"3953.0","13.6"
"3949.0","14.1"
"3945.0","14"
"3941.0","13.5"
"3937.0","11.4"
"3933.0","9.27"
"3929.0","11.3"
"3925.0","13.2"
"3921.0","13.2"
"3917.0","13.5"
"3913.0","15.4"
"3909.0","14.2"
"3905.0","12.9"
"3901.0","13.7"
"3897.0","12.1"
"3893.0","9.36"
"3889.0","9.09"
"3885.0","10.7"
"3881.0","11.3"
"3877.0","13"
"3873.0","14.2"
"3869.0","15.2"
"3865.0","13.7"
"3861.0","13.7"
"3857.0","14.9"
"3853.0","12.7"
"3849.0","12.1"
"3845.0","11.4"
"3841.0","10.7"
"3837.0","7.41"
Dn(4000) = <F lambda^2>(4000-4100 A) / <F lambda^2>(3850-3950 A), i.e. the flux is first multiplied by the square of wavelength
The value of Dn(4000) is 1.28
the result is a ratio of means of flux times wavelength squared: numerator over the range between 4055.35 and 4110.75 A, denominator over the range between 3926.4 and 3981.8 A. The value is 1.3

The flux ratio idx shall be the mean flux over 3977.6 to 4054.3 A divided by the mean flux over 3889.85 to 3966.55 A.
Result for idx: 1.22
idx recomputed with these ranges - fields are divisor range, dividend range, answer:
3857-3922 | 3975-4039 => 1.16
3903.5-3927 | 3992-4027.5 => 1.14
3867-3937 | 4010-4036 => 1.28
